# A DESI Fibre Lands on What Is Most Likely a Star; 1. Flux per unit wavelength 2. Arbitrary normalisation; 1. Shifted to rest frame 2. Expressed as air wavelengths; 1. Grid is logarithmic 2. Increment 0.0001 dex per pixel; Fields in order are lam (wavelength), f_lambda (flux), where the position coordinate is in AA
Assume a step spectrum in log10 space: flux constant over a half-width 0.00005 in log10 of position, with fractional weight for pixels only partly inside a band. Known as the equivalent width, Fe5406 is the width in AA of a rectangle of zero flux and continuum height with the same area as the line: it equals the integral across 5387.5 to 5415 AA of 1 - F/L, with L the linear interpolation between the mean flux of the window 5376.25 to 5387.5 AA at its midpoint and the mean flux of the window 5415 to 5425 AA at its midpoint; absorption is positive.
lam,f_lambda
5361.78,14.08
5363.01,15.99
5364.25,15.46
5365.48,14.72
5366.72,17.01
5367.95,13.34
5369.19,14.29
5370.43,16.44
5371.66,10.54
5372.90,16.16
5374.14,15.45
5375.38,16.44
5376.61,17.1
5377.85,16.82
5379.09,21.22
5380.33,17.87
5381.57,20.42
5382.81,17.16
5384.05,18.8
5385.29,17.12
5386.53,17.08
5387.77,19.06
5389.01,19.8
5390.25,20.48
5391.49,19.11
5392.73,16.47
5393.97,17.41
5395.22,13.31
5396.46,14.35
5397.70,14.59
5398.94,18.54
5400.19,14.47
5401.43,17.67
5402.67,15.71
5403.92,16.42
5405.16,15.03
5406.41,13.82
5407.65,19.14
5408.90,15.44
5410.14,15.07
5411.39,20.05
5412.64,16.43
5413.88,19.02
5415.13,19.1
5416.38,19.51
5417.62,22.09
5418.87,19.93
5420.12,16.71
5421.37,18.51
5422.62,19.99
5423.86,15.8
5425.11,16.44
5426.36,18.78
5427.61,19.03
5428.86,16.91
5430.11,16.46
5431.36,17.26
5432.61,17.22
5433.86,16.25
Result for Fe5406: 2.4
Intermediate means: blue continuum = 18.2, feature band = 16.9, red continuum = 18.8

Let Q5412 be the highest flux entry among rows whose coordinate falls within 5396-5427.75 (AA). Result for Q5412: 22.09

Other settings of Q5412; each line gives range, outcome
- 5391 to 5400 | 19.11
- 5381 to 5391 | 20.48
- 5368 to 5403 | 21.22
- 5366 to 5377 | 17.1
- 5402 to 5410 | 19.14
